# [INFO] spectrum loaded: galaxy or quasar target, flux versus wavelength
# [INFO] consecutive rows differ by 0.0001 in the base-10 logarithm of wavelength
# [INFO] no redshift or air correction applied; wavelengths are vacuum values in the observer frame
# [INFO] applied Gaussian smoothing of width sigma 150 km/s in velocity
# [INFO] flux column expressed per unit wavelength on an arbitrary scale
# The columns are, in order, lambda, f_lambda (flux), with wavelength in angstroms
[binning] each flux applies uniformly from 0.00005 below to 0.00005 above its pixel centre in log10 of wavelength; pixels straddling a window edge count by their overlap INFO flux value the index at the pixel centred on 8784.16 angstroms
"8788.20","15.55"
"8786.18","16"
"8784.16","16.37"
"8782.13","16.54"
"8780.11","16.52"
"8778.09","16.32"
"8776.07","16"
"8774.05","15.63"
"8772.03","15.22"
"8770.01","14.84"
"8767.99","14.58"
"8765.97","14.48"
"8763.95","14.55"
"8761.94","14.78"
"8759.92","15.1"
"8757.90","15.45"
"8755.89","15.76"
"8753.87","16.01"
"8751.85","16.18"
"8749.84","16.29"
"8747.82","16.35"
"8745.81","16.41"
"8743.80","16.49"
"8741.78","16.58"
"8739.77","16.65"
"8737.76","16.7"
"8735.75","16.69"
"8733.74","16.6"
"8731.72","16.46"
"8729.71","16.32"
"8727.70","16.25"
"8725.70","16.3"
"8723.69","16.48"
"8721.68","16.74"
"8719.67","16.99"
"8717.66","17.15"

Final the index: 16.37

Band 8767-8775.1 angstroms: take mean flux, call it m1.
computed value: 15.1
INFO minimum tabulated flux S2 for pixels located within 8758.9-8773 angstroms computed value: 14.48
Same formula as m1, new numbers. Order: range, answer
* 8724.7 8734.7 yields 16.4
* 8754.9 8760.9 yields 15.4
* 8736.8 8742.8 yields 16.6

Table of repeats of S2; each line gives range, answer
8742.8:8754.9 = 16.01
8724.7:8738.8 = 16.25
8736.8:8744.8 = 16.49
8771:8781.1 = 15.22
